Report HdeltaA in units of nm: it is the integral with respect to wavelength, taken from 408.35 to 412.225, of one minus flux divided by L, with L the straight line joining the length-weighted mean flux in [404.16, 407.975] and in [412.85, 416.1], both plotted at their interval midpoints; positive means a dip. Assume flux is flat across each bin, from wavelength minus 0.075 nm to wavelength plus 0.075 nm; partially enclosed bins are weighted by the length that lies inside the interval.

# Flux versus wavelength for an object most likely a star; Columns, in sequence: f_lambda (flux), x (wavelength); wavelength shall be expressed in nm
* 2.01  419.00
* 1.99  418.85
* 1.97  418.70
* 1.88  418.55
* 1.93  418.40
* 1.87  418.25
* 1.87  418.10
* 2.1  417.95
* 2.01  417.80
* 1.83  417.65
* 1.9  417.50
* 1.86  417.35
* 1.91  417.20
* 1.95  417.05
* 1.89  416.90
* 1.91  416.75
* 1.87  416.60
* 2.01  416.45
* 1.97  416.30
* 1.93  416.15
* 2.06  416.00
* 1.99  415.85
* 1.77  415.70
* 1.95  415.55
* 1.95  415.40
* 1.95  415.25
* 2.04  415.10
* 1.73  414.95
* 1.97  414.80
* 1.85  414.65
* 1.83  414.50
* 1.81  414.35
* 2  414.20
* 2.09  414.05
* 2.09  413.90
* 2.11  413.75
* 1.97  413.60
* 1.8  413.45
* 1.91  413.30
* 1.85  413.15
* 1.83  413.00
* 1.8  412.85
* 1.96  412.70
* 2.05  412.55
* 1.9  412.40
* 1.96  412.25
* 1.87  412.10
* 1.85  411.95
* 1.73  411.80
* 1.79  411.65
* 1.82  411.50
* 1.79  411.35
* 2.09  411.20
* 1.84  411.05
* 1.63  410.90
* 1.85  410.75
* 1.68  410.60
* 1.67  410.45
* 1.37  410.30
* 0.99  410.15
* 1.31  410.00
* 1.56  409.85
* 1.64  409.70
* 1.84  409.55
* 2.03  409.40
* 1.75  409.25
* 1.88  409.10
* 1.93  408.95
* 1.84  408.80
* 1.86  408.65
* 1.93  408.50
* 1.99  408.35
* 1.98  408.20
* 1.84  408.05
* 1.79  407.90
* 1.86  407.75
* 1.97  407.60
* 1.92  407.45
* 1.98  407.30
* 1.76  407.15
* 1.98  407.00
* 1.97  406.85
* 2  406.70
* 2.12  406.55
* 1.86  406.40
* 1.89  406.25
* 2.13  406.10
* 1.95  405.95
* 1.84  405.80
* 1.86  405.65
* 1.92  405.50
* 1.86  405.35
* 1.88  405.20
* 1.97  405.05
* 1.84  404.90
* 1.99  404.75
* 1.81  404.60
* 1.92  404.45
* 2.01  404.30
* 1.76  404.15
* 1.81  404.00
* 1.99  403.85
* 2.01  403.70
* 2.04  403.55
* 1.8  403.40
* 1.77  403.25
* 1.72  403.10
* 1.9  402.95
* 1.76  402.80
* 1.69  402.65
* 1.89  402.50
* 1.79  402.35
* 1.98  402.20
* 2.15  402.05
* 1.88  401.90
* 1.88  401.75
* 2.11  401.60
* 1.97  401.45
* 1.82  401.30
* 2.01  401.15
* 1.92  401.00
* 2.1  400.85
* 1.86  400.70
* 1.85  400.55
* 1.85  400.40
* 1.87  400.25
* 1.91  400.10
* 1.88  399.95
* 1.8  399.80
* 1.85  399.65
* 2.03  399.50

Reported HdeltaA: 0.35 nm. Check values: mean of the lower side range 1.92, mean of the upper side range 1.93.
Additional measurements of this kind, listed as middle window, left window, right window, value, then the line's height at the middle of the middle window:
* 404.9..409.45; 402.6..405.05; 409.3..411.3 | -0.408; 1.76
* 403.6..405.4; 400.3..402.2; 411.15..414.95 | 0.029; 1.94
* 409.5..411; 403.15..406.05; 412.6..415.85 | 0.280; 1.91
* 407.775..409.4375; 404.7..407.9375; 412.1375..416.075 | 0.033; 1.93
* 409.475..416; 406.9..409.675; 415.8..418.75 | 0.293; 1.91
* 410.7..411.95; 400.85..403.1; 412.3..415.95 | 0.067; 1.92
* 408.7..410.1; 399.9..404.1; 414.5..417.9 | 0.124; 1.91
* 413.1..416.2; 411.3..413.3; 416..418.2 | -0.063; 1.9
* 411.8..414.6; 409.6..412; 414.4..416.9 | -0.204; 1.79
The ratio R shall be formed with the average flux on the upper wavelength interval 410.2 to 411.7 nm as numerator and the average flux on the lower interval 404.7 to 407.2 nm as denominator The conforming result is 0.90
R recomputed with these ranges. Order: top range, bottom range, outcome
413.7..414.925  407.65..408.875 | 1.04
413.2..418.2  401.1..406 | 1.02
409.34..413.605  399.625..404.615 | 0.93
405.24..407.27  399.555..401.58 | 1.01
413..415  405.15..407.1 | 0.99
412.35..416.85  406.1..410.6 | 1.06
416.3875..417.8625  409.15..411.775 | 1.13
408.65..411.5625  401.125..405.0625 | 0.90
